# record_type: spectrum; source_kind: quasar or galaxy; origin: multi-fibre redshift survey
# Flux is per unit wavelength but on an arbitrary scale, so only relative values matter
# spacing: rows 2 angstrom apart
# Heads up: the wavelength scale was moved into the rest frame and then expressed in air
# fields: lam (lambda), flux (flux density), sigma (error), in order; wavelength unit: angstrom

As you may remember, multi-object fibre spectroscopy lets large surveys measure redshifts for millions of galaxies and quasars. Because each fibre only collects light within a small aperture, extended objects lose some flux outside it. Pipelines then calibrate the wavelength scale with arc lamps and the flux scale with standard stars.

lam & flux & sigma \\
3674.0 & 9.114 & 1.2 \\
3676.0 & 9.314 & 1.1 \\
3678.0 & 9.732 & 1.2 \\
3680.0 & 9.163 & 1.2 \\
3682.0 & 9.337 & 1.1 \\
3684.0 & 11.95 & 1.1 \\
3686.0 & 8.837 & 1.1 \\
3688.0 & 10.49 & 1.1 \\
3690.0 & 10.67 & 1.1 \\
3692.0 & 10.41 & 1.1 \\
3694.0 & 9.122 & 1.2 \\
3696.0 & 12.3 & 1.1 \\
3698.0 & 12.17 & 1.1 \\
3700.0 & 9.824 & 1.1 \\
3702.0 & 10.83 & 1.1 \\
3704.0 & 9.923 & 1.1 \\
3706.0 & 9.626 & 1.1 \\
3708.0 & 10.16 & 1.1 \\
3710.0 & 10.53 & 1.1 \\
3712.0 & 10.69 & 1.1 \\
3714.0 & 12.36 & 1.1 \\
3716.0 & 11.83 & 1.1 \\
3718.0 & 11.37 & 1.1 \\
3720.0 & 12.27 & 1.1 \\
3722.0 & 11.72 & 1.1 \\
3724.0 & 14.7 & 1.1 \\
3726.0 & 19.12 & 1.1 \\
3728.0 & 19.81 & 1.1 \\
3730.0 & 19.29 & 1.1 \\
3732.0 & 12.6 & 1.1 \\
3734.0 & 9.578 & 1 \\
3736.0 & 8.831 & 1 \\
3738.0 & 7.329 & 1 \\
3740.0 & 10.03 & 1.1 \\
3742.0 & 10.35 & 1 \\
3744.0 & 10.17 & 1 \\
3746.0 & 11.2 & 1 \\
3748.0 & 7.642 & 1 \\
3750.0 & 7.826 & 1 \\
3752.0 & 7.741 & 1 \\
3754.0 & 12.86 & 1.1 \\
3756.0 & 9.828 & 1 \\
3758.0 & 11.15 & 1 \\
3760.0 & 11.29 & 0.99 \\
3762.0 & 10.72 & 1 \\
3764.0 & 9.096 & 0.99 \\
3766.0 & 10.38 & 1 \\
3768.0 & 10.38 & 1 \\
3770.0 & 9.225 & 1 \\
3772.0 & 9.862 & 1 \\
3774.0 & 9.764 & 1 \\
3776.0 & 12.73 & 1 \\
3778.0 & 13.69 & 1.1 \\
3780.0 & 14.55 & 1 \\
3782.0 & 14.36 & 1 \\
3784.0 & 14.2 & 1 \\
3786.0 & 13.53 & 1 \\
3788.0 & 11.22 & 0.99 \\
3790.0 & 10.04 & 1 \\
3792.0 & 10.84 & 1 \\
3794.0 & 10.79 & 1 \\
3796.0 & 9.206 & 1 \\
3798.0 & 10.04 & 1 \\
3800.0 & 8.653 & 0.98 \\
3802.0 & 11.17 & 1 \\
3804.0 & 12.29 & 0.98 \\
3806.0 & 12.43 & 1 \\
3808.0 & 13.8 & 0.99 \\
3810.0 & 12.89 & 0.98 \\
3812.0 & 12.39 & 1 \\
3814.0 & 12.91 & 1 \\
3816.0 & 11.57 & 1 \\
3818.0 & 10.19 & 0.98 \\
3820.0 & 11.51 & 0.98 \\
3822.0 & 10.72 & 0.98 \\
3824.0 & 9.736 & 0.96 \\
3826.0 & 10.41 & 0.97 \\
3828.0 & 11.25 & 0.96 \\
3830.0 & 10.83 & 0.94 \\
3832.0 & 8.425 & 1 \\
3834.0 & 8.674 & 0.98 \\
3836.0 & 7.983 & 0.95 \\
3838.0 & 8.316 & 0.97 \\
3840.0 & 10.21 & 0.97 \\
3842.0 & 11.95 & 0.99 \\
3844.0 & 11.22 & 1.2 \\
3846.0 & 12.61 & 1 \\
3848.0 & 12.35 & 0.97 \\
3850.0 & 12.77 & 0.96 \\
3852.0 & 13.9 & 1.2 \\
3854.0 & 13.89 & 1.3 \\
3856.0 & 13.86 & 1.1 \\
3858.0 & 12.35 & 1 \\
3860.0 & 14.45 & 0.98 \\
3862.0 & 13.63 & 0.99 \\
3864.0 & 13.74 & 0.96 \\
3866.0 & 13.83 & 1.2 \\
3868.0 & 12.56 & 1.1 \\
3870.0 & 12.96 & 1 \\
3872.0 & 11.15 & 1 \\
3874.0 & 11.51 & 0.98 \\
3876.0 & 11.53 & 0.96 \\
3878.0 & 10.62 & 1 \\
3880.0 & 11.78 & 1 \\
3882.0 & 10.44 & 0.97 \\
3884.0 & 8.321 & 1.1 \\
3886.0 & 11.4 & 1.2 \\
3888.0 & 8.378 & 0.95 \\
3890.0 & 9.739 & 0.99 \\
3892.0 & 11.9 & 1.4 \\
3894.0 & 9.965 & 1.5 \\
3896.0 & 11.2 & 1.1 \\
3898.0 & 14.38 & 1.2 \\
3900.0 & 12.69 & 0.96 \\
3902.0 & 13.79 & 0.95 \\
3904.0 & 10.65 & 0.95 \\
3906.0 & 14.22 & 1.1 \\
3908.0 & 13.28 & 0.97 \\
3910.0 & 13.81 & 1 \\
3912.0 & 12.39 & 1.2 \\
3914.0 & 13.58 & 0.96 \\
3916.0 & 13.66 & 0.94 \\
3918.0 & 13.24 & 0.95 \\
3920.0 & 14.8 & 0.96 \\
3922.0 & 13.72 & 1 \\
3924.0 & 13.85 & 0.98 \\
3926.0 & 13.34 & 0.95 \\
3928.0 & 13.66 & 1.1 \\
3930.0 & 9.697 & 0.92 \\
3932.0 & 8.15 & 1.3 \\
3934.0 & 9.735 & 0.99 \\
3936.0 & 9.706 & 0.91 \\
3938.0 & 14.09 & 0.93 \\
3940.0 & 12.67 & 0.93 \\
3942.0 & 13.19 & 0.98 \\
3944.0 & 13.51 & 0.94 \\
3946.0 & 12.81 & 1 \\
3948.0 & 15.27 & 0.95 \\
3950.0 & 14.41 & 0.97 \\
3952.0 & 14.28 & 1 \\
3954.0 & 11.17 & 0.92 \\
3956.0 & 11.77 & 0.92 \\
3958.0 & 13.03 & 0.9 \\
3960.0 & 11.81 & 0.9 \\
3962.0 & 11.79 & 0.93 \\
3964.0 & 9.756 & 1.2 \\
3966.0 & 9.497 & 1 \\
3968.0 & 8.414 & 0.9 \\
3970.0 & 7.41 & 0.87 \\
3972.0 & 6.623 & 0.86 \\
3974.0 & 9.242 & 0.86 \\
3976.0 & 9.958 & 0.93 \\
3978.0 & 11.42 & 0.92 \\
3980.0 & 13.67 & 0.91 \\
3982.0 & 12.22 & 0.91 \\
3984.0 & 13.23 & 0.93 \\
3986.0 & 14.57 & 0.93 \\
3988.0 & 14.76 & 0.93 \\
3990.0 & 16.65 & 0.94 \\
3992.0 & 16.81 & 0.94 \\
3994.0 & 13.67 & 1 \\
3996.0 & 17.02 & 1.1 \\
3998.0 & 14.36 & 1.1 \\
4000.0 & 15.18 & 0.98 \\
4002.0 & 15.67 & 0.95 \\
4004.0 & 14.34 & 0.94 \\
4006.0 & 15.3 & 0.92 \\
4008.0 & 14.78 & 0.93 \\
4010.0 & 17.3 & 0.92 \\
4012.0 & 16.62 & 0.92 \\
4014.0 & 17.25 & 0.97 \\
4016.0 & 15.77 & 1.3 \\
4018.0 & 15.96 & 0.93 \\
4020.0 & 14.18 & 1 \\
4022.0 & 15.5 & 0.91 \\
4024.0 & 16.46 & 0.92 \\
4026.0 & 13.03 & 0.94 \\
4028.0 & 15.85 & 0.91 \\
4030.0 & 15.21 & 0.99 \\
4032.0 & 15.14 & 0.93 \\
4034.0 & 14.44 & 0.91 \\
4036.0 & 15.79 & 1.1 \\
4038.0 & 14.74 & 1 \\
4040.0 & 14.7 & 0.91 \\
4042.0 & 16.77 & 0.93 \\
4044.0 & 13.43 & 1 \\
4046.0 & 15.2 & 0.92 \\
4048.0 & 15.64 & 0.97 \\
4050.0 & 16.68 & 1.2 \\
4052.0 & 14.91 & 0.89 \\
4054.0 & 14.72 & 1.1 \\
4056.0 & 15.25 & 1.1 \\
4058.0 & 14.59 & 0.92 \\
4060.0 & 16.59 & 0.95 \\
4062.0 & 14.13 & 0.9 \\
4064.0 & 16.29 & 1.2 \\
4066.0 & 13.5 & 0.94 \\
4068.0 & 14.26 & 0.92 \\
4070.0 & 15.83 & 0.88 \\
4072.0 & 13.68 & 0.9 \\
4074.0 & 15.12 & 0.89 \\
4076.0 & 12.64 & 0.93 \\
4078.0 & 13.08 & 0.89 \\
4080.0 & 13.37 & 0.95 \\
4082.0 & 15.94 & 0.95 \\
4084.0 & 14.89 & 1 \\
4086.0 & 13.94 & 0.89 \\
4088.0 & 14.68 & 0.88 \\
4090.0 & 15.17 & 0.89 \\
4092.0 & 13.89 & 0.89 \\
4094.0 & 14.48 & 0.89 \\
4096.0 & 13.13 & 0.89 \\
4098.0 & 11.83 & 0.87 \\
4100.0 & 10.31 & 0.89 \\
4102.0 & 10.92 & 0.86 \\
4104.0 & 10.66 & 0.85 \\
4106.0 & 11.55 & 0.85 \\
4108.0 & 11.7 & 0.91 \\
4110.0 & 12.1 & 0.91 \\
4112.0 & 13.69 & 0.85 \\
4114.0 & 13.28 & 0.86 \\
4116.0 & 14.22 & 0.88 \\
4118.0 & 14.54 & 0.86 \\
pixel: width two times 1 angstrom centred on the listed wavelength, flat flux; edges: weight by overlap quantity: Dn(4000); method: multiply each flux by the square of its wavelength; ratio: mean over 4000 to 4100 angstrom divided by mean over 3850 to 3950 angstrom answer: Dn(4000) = 1.29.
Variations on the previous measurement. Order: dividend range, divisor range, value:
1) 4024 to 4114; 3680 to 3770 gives 1.53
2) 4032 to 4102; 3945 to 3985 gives 1.34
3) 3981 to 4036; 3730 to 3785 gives 1.61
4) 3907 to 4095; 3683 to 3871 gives 1.36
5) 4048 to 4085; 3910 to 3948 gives 1.25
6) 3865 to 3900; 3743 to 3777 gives 1.19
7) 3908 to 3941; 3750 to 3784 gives 1.22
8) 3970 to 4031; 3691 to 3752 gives 1.45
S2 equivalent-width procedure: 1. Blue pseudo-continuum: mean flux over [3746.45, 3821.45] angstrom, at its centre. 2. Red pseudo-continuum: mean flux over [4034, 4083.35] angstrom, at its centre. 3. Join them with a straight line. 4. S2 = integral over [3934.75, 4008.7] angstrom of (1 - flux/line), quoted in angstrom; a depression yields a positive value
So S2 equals 4.9 angstrom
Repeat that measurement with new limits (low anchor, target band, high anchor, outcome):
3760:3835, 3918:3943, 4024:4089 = 1.5 angstrom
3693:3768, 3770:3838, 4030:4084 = 4.6 angstrom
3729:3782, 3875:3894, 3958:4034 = 2.9 angstrom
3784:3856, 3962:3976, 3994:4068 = 5.2 angstrom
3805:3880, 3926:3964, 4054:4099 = 2.0 angstrom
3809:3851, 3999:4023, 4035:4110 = -4.2 angstrom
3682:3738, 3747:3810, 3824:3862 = 3.0 angstrom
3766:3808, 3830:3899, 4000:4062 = 6.5 angstrom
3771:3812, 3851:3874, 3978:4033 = -0.6 angstrom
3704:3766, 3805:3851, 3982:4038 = 5.7 angstrom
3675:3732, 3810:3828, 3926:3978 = 0.4 angstrom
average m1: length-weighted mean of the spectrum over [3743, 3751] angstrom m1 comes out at 9.21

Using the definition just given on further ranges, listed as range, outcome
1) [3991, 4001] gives 15.4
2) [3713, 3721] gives 12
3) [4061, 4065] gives 15.2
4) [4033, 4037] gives 15.1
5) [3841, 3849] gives 12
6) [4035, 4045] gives 15.1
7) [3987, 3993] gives 16.1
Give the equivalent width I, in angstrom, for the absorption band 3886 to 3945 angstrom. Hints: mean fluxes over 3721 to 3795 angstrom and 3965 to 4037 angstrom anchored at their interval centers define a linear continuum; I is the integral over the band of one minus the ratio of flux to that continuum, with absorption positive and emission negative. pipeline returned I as 3.8 angstrom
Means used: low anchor 11.6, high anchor 14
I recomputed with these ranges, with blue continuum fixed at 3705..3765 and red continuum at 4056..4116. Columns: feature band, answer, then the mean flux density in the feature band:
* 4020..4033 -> -1.8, 15.1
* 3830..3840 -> 2.7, 8.78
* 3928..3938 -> 1.9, 10.2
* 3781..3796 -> -0.3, 11.9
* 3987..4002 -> -2.8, 15.5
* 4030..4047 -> -2.1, 15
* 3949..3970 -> 2.4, 11.4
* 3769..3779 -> 0.5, 11.1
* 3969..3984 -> 3.1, 10.3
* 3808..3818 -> -0.4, 12.4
